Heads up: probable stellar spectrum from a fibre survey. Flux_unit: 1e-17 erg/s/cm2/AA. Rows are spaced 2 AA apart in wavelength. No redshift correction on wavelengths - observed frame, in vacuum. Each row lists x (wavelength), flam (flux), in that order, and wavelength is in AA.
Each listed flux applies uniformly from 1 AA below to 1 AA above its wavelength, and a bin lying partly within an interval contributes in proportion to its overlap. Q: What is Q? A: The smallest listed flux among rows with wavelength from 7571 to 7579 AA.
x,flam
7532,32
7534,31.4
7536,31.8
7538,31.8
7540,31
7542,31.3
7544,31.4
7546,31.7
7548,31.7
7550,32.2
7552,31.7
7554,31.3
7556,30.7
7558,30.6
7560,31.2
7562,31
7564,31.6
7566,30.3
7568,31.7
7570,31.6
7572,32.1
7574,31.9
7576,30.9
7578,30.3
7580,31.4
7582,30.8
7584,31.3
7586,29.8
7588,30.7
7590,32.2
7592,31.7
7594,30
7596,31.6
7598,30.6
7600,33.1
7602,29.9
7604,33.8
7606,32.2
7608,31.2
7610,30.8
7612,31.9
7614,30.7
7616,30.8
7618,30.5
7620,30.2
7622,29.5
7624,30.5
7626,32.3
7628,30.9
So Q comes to 30.3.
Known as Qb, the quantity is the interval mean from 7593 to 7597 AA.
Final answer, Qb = 30.8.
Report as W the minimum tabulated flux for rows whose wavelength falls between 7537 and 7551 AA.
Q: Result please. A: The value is 31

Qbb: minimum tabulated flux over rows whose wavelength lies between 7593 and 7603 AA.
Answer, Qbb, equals 29.9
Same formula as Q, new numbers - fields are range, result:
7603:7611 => 30.8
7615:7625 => 29.5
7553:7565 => 30.6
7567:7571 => 31.6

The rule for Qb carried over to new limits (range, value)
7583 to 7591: 31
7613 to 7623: 30.3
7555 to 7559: 30.6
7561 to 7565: 31.3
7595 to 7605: 31.8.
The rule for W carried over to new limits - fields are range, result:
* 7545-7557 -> 30.7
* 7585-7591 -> 29.8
